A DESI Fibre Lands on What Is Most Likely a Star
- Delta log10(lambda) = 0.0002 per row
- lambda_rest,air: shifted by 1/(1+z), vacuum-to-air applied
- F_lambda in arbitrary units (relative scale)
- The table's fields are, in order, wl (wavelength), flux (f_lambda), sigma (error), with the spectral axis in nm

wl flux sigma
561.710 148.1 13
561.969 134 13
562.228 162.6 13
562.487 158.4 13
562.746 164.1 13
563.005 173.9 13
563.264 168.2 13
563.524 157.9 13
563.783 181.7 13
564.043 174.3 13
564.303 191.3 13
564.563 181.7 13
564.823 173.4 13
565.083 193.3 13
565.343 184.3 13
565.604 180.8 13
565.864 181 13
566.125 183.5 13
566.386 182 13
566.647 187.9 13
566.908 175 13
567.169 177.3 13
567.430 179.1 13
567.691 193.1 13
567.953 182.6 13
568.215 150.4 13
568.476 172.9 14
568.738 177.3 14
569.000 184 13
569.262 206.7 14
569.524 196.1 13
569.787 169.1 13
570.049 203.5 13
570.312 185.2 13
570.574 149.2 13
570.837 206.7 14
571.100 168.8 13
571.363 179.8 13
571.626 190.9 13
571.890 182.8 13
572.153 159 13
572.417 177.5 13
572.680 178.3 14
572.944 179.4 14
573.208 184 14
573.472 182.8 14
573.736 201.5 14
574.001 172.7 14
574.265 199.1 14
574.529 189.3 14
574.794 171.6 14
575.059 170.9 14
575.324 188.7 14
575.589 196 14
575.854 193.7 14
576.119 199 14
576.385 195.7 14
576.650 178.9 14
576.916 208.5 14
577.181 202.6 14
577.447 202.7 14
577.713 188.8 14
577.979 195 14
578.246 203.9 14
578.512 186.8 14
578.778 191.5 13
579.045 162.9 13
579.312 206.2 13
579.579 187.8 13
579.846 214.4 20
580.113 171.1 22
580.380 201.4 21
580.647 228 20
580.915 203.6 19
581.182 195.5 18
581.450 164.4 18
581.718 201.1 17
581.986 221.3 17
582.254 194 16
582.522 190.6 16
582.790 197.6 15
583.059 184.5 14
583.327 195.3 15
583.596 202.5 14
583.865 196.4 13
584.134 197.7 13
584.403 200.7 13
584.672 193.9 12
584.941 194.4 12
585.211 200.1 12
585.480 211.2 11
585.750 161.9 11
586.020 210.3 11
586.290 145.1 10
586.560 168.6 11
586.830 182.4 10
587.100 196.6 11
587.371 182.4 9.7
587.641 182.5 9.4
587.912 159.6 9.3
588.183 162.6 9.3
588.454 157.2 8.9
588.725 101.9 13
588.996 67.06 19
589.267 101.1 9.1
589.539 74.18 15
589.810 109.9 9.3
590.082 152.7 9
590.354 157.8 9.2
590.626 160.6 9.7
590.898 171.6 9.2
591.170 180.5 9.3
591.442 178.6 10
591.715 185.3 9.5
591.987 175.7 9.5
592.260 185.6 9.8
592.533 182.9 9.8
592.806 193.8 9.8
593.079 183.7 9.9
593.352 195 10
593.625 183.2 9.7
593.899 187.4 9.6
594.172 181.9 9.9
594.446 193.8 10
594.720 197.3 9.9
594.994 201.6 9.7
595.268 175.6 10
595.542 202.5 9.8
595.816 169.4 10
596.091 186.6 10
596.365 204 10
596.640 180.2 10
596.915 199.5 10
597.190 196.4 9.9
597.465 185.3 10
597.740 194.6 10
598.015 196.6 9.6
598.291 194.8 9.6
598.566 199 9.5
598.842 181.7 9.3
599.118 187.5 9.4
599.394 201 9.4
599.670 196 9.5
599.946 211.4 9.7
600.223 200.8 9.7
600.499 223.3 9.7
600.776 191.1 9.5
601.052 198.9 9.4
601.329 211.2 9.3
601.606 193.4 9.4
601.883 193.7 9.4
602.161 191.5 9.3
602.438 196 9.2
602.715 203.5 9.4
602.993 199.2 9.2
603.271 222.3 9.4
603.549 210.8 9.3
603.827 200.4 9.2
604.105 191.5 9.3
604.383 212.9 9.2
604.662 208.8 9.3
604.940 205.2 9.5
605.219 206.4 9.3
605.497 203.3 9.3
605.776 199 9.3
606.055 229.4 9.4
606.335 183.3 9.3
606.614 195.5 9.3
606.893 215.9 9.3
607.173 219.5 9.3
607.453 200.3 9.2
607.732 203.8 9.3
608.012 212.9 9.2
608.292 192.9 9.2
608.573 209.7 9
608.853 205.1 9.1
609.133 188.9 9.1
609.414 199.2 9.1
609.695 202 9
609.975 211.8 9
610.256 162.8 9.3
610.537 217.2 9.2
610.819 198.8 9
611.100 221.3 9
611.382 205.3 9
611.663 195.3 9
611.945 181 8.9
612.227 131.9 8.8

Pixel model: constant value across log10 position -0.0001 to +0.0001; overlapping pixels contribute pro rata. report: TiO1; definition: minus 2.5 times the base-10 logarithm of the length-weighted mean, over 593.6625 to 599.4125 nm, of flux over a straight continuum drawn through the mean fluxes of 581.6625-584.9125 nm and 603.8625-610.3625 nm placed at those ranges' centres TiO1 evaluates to 0.05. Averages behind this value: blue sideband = 198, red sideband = 203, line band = 191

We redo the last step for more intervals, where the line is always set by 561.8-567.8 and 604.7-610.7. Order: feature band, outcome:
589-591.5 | 0.36 mag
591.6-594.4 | 0.05 mag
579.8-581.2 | -0.09 mag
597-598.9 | 0.02 mag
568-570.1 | -0.02 mag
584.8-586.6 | 0.02 mag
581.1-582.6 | -0.05 mag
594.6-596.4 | 0.03 mag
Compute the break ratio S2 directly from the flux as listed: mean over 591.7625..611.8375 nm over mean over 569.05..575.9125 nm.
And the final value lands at 1.08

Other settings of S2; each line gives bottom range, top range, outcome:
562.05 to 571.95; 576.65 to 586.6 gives 1.08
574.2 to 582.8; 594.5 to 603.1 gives 1.01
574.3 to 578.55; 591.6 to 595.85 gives 0.98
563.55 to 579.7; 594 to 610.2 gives 1.08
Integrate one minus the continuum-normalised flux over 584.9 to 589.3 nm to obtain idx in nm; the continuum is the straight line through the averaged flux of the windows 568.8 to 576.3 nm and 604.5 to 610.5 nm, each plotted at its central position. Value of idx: 0.63 nm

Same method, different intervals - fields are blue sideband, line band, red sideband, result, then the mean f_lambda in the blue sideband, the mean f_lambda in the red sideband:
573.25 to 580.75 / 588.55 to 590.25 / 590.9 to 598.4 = 0.771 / 192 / 188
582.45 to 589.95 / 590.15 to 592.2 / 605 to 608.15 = 0.059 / 169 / 206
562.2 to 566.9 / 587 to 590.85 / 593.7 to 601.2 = 0.993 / 177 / 194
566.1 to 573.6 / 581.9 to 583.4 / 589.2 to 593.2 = -0.248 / 181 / 161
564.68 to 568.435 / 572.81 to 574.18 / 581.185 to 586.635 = 0.002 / 180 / 192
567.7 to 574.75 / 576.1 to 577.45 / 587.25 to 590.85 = -0.237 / 182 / 137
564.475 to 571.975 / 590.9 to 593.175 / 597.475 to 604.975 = 0.148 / 182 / 200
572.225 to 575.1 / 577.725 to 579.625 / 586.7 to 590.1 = -0.255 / 182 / 140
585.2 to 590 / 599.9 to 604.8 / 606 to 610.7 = -0.396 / 153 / 202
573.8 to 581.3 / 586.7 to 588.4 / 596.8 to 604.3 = 0.165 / 193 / 199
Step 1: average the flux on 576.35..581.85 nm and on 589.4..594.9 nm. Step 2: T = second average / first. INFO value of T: 0.88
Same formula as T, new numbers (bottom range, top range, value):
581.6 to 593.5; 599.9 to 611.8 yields 1.17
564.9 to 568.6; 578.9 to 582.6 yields 1.09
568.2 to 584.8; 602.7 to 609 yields 1.08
